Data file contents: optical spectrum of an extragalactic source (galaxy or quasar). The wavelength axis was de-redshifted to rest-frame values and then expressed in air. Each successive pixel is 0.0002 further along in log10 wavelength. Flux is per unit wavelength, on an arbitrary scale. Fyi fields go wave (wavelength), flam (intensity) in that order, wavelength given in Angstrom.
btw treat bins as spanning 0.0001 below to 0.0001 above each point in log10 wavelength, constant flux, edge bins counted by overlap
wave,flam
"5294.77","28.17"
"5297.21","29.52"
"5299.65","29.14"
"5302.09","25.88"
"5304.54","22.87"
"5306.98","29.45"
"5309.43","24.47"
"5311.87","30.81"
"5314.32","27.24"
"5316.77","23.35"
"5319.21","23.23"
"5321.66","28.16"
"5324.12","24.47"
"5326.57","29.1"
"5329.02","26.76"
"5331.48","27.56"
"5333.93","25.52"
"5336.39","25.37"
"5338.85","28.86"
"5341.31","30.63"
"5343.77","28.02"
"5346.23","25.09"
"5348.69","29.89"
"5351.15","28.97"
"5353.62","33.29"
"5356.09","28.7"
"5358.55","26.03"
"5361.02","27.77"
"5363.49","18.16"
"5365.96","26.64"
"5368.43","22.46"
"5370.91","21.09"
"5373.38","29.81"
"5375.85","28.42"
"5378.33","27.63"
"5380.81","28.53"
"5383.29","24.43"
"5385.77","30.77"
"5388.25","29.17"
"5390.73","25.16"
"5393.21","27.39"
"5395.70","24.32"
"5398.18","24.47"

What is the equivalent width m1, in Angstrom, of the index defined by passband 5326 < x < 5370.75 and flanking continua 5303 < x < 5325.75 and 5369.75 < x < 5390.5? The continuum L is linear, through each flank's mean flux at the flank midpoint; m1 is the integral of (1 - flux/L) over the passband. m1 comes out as -0.4 Angstrom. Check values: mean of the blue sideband 26.1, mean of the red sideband 27.4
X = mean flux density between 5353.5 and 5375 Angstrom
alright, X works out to 25.7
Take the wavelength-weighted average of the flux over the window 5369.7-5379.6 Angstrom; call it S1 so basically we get 26.8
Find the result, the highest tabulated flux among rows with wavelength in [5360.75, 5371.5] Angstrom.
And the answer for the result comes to 27.77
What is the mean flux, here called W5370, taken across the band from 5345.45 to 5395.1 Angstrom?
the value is 27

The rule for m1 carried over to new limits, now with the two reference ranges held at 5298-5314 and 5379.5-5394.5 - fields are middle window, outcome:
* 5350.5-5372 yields 1.24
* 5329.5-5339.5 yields 0.22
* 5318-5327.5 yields 0.38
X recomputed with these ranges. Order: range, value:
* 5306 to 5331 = 26.7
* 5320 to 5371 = 26.9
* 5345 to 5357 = 29.2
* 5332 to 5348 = 27.4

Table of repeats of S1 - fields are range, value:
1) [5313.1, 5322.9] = 25.5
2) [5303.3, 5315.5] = 27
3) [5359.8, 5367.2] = 24.2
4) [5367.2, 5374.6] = 24.4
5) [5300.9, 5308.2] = 26.1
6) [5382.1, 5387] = 27.6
